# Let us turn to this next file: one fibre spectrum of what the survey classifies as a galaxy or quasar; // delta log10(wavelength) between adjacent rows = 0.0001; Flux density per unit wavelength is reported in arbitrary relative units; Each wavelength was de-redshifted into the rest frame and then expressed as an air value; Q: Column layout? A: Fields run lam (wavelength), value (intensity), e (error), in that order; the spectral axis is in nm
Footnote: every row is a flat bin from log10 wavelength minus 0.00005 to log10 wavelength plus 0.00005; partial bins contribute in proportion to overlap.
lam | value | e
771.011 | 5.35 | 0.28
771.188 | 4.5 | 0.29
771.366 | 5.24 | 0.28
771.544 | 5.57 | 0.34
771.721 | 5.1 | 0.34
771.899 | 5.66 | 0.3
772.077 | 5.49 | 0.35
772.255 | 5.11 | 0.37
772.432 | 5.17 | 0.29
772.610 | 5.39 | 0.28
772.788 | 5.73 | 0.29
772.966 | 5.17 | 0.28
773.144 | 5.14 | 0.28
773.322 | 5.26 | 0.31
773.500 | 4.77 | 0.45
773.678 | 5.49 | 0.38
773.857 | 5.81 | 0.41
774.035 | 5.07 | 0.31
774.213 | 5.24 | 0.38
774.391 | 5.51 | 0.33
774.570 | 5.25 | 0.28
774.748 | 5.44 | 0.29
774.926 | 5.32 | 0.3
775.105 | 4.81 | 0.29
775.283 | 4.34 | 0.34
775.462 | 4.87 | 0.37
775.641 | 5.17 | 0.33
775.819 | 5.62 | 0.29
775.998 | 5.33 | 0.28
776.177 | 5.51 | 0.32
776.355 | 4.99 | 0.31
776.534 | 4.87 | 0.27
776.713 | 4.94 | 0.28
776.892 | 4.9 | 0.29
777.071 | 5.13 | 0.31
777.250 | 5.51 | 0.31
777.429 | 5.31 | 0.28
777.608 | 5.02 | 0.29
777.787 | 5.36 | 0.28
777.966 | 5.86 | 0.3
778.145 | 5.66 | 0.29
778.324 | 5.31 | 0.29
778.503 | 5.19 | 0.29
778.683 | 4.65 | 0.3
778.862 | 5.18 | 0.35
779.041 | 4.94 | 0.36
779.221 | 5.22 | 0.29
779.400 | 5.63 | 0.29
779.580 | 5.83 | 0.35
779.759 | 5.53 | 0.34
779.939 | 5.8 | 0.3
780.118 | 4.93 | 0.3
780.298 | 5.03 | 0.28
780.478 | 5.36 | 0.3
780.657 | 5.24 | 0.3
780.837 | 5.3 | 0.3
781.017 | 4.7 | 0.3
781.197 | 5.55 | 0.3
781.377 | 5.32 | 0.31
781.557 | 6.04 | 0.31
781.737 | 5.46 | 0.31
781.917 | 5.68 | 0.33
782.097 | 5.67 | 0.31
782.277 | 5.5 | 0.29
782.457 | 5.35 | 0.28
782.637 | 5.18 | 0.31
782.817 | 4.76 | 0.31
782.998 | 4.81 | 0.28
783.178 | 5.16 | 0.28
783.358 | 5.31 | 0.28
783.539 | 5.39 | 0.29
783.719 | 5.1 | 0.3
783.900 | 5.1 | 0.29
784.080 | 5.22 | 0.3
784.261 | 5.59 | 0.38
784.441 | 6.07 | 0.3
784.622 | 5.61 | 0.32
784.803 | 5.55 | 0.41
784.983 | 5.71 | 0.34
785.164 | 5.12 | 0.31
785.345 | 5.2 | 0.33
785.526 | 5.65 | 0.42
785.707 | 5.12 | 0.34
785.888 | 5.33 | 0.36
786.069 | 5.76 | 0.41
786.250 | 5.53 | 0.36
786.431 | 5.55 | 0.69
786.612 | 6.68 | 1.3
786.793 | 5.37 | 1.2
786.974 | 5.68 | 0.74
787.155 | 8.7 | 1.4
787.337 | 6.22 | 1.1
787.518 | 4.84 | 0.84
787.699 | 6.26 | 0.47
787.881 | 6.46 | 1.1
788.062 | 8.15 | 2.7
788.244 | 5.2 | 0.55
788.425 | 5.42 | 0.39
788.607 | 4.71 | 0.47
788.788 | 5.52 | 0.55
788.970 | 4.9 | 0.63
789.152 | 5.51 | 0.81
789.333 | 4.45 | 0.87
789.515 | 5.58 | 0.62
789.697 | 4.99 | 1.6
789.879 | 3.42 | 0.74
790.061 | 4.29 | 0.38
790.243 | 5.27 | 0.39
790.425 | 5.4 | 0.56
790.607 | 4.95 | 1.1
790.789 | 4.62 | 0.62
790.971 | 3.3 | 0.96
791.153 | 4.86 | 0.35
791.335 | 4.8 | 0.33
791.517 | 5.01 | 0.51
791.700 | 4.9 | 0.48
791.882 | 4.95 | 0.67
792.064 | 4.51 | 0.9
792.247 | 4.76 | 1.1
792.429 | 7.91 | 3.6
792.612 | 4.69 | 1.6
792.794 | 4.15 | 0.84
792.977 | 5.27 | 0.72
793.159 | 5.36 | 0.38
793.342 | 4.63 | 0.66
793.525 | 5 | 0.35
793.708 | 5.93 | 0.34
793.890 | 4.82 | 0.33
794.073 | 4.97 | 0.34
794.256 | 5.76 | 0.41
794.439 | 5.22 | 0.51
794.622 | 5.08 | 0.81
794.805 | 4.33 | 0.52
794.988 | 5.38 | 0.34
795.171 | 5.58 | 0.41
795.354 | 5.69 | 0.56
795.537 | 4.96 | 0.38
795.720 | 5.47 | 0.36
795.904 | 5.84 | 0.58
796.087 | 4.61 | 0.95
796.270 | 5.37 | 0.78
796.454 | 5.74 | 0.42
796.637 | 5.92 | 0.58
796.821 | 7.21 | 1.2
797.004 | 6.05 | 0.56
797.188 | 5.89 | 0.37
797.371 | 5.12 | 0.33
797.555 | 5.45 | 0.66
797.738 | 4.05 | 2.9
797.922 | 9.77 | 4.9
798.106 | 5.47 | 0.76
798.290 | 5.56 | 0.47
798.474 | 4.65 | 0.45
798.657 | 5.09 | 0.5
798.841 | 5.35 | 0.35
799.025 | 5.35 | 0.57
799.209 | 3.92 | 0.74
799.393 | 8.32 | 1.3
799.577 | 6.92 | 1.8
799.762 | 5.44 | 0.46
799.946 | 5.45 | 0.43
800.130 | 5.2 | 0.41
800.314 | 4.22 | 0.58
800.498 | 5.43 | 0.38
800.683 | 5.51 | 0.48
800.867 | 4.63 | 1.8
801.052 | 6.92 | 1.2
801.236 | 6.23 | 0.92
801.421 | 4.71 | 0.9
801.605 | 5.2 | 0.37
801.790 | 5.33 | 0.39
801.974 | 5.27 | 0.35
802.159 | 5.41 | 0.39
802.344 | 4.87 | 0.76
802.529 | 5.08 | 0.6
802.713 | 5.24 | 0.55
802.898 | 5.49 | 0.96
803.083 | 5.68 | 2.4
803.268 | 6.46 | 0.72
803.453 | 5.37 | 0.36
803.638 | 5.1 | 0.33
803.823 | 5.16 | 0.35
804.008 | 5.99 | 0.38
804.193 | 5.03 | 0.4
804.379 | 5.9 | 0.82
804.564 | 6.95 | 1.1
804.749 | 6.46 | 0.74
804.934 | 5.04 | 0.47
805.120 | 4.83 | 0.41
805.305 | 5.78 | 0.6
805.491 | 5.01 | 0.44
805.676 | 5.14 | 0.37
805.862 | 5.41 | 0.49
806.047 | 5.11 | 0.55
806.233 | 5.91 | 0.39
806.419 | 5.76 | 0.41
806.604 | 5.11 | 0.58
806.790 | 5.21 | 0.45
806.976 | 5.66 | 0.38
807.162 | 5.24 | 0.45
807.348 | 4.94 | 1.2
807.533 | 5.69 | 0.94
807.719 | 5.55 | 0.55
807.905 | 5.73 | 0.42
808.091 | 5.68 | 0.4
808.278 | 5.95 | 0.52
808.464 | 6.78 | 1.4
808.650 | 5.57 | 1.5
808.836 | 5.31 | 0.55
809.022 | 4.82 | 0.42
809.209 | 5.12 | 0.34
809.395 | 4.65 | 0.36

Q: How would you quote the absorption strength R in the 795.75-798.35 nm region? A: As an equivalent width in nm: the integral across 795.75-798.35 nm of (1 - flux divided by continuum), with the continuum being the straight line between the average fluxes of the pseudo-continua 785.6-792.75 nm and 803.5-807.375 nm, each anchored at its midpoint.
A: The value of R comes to -0.21 nm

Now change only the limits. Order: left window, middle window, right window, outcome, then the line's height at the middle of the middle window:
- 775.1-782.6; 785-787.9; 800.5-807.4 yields -0.26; 5.34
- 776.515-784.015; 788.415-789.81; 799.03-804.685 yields 0.08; 5.39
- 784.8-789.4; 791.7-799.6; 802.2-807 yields 0.19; 5.61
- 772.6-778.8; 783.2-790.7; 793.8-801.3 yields -0.15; 5.4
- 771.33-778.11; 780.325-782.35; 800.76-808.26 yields -0.05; 5.3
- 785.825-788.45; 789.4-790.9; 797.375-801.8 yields 0.30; 5.98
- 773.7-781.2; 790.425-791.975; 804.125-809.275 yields 0.19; 5.38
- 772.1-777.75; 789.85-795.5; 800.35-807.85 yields 0.37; 5.36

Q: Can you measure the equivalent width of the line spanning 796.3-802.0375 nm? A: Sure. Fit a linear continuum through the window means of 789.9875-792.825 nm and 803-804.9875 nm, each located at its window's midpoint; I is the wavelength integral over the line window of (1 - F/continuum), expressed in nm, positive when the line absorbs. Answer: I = -0.24 nm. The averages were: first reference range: 4.92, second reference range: 5.76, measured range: 5.66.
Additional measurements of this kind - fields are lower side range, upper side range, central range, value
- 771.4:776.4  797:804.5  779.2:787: -0.09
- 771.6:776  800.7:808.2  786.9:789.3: -0.26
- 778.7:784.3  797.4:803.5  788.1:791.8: 0.35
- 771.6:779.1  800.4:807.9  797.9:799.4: -0.06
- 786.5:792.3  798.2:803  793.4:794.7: 0.03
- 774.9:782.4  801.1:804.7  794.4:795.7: 0.06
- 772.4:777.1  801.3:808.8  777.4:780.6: -0.05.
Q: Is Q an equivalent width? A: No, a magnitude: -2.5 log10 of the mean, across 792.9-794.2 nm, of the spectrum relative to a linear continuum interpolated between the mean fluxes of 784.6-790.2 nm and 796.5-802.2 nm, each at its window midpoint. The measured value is 0.091 mag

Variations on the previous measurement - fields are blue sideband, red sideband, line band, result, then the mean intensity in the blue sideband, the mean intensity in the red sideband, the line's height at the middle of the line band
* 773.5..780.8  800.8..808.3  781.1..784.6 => -0.02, 5.25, 5.49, 5.3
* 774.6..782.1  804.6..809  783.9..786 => -0.03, 5.27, 5.52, 5.33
